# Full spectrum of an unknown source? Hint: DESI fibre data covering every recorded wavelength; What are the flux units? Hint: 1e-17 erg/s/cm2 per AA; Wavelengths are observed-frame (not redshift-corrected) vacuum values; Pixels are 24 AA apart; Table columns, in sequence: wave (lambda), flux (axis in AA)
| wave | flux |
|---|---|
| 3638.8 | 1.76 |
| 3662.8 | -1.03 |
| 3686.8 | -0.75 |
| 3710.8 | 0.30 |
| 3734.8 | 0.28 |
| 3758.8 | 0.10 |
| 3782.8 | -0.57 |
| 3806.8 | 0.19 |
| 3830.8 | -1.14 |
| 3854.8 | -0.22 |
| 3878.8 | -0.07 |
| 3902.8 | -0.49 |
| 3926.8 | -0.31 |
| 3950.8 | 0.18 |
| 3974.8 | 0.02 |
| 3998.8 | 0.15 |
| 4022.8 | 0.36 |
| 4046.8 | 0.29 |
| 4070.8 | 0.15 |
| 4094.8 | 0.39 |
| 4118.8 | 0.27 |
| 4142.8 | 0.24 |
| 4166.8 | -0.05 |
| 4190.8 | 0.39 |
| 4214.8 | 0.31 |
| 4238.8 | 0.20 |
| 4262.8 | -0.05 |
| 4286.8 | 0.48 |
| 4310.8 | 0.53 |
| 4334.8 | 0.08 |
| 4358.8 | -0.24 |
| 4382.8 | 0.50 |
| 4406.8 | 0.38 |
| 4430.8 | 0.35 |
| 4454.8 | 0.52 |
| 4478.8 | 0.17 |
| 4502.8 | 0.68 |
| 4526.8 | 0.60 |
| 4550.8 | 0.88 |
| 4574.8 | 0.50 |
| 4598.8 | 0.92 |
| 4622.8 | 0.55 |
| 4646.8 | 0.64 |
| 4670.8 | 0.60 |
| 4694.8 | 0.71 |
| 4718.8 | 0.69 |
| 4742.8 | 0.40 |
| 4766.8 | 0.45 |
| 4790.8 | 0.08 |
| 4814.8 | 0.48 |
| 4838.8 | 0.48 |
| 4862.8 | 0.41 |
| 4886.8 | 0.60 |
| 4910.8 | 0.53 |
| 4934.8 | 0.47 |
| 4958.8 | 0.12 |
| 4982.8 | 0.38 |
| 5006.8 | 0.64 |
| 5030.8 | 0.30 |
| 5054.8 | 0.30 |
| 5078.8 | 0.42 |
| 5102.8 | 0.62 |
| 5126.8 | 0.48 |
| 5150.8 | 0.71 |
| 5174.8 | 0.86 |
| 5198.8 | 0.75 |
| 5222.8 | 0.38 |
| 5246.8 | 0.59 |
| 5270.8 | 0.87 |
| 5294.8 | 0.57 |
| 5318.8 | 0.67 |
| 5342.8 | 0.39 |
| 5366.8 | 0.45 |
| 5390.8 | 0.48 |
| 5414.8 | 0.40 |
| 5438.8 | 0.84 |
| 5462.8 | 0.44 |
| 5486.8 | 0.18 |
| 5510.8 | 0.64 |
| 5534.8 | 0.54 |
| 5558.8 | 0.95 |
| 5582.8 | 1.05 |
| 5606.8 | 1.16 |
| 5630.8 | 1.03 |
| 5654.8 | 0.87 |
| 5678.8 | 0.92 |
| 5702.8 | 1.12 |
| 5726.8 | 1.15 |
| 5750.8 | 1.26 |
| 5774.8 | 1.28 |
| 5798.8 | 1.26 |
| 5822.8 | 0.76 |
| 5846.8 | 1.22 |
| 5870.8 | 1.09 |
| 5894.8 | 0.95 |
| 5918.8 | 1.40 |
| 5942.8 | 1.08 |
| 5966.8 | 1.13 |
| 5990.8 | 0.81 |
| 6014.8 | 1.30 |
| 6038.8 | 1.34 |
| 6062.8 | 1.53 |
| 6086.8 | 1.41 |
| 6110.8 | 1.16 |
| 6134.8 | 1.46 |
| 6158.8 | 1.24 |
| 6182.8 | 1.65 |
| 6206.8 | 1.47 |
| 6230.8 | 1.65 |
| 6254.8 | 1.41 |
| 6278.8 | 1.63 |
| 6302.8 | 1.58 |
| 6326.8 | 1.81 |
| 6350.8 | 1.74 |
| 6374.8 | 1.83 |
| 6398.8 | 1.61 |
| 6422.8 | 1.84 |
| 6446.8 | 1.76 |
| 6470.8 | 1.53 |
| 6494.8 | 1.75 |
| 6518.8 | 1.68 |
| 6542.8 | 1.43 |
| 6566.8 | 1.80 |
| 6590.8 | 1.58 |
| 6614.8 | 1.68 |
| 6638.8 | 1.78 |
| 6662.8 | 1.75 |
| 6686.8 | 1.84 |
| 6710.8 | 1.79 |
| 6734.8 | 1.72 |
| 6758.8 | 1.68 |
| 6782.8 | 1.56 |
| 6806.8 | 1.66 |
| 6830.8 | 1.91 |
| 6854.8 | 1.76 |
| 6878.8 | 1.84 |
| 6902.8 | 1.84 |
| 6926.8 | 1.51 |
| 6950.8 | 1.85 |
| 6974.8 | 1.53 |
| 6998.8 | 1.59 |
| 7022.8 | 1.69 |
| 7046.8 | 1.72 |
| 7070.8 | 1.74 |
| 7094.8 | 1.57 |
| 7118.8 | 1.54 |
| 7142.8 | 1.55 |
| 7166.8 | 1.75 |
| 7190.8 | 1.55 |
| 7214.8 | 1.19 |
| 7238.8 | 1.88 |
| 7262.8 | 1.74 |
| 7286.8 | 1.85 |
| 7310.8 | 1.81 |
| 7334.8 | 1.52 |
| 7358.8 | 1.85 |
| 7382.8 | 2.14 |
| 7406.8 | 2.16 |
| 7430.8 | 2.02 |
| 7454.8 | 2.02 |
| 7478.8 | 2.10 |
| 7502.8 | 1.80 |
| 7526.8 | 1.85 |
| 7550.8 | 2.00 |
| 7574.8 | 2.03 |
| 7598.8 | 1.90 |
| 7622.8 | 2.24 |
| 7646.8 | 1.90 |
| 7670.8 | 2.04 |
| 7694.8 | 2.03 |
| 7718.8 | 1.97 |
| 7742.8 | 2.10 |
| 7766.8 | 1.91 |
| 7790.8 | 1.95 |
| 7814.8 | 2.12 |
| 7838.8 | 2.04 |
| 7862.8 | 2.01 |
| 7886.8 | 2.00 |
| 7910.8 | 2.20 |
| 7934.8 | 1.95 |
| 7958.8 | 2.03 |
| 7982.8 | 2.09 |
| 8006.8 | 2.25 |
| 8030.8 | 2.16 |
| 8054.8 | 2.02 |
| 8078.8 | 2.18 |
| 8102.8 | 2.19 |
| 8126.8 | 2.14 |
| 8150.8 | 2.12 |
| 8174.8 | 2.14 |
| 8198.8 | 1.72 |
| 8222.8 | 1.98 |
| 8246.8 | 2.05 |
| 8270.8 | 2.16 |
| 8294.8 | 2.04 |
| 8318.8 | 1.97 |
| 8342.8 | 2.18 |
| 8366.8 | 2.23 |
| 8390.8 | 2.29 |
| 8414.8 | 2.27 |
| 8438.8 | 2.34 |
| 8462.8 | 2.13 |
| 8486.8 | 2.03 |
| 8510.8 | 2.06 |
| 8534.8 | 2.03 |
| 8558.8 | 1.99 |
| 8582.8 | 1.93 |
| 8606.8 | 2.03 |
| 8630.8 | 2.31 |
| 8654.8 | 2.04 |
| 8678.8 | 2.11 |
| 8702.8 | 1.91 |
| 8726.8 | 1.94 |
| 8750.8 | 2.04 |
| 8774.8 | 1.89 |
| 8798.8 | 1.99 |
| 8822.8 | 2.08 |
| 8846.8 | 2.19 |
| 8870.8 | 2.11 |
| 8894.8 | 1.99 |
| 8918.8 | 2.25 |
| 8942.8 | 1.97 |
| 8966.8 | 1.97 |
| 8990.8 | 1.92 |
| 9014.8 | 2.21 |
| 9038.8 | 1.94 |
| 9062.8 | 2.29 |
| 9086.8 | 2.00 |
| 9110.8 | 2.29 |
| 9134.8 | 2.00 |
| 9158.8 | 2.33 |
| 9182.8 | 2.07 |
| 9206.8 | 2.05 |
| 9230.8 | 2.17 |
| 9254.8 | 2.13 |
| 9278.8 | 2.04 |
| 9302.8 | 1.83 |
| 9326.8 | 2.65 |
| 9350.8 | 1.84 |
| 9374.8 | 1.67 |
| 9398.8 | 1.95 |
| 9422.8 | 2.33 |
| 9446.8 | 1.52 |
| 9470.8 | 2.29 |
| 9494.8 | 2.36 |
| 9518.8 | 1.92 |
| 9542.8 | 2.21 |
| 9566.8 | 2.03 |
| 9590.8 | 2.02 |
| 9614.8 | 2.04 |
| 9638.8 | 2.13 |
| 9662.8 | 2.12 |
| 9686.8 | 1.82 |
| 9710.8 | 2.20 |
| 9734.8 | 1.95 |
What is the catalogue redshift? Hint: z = 0.393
